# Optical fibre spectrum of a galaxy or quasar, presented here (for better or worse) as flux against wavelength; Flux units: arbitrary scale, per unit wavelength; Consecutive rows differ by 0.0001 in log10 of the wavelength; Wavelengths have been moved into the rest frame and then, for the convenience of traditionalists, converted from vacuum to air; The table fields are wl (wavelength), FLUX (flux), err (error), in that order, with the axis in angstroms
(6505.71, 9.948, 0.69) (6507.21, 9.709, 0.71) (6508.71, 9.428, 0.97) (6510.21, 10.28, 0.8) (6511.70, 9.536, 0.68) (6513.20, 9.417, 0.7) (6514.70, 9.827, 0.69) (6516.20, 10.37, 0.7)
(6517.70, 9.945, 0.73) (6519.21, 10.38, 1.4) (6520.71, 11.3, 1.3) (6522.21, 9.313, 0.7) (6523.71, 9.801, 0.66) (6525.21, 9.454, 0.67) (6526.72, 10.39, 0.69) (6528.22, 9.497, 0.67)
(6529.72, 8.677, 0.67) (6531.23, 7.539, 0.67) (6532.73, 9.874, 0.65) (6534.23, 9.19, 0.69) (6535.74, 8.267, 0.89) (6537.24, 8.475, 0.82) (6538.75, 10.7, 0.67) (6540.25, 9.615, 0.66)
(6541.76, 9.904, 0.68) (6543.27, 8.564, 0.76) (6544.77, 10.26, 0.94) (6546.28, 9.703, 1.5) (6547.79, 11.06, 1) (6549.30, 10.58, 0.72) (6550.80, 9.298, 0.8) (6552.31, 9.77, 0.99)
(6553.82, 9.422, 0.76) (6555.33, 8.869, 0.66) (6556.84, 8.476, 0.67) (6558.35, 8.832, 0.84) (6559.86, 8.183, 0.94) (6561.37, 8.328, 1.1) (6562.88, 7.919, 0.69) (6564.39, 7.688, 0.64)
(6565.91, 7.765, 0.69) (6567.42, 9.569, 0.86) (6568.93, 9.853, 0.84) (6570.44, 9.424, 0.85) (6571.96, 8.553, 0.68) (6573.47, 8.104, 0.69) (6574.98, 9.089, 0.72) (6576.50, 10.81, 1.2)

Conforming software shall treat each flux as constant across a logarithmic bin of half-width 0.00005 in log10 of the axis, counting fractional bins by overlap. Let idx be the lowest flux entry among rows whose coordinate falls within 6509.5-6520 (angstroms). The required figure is 9.417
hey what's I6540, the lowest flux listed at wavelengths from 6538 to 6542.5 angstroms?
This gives 9.615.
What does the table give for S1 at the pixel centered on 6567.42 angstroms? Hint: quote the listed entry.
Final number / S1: 9.569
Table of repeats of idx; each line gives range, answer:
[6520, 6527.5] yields 9.313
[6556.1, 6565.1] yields 7.688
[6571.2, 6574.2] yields 8.104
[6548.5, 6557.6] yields 8.476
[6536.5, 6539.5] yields 8.475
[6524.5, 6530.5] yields 8.677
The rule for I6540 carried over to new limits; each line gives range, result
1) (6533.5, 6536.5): 8.267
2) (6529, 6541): 7.539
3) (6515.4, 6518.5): 9.945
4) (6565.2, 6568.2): 7.765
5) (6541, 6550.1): 8.564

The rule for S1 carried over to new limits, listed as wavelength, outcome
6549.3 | 10.58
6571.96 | 8.553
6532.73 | 9.874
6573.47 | 8.104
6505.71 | 9.948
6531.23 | 7.539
